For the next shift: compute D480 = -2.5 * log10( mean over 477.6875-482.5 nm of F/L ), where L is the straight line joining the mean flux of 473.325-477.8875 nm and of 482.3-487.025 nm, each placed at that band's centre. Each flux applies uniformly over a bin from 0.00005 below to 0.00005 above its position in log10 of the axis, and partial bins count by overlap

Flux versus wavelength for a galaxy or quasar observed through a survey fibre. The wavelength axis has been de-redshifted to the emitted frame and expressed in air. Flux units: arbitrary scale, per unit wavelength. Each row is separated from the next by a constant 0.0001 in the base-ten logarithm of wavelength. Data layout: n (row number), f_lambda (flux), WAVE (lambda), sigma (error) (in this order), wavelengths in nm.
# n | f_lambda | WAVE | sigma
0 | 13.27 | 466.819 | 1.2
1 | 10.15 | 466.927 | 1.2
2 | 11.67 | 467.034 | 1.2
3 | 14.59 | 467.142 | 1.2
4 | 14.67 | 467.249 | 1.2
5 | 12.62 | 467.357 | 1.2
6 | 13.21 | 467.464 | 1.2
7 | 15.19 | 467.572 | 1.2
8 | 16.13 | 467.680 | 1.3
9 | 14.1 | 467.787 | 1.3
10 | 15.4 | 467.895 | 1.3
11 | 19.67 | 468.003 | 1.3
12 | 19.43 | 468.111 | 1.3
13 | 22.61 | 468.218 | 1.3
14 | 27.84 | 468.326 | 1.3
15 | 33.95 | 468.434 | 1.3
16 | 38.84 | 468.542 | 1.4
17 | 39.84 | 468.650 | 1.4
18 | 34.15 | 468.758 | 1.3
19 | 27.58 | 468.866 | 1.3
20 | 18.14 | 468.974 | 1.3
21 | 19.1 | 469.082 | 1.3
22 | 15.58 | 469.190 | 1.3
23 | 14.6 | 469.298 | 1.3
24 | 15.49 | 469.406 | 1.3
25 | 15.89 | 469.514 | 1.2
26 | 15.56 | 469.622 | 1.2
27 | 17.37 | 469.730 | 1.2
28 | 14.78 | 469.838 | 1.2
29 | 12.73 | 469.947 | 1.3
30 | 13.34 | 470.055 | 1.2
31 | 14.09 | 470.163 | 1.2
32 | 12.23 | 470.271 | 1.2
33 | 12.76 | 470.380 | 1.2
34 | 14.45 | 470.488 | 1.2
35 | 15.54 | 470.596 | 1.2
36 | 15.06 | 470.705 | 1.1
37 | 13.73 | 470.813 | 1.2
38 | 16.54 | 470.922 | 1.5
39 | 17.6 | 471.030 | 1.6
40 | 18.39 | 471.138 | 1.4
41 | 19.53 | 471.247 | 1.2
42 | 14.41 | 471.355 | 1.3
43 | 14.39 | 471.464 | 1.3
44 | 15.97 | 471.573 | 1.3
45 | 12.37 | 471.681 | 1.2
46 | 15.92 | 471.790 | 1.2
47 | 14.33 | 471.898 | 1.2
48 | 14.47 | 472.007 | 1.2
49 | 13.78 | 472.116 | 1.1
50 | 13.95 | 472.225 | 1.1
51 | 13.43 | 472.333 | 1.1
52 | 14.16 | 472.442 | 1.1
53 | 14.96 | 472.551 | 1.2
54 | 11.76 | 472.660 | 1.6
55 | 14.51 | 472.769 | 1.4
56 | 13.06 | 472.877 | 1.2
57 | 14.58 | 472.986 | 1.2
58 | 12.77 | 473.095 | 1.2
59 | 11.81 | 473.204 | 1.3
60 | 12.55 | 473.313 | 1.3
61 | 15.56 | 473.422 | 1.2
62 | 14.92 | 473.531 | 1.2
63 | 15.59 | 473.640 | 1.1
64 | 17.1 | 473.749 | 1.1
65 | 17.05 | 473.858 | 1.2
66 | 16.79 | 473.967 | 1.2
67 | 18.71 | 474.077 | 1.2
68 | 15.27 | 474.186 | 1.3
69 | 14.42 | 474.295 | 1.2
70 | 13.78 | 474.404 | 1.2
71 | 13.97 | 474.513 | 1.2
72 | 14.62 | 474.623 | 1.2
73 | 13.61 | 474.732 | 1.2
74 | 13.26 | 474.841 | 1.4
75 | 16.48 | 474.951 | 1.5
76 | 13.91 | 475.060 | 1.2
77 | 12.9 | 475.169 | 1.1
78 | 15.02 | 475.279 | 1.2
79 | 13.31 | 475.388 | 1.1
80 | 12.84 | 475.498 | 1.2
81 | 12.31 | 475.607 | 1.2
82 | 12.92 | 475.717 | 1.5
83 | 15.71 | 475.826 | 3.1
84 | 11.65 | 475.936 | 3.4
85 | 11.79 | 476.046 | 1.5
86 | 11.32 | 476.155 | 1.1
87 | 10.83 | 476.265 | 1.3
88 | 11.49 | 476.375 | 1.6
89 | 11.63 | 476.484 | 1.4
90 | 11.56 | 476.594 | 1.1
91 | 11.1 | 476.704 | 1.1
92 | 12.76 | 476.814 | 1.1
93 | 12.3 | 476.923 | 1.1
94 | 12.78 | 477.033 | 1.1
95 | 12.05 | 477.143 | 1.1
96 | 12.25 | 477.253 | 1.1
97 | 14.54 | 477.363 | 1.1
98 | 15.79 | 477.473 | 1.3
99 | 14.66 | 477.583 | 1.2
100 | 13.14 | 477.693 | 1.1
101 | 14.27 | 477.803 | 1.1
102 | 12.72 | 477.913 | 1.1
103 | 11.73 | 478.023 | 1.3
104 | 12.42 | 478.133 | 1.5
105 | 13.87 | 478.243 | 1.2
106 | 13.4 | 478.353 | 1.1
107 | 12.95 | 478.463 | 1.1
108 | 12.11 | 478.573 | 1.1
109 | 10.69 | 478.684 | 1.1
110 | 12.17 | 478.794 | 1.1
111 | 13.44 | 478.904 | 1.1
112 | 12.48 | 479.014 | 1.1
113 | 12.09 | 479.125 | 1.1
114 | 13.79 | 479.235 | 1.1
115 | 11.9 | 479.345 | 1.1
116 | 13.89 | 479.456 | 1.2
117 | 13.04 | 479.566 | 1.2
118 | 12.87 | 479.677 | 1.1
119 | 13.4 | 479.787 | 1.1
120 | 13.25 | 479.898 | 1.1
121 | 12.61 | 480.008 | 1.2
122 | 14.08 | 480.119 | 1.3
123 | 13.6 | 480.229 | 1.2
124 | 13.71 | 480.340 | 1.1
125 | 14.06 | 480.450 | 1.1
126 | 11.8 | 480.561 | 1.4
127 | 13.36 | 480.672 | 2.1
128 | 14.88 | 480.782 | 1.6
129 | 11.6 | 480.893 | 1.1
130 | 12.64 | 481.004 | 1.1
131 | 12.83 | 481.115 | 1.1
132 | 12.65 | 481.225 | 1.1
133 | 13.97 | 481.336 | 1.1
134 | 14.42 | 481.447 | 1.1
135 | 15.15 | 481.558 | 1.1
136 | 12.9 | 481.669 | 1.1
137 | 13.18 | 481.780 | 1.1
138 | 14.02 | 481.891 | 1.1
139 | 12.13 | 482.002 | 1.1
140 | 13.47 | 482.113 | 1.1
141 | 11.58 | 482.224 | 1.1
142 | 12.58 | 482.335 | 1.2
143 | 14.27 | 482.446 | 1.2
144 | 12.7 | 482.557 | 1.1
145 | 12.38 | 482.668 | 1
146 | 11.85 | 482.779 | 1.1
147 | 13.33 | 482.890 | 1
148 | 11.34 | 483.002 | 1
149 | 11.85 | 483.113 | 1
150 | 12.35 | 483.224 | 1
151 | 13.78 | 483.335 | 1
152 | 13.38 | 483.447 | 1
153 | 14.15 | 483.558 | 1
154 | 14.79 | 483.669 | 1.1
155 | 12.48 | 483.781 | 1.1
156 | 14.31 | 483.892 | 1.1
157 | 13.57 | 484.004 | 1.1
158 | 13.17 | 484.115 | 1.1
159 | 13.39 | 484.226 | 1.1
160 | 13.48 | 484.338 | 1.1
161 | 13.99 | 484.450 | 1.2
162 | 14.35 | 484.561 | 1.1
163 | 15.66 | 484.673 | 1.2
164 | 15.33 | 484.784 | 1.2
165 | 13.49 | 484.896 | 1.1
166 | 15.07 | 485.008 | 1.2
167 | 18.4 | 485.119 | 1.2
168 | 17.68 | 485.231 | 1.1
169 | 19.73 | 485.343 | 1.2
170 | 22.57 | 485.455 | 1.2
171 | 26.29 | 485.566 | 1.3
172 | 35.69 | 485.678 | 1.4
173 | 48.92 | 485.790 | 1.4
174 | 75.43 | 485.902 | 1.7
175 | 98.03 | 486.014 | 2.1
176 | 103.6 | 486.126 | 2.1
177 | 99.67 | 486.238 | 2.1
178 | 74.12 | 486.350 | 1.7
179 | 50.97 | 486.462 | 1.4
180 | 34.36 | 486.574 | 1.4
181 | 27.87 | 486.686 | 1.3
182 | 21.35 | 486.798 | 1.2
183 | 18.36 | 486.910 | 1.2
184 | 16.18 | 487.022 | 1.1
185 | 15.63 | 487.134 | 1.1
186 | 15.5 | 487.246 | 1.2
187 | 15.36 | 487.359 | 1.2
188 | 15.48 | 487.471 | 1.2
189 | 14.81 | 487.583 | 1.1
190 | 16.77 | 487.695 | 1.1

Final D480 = 0.47 mag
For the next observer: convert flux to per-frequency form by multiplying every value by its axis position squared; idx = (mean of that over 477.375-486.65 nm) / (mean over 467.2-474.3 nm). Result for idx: 1.24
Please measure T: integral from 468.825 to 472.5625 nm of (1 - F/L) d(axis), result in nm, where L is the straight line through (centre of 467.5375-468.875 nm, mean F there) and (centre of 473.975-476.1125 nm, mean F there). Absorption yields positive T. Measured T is 0.988 nm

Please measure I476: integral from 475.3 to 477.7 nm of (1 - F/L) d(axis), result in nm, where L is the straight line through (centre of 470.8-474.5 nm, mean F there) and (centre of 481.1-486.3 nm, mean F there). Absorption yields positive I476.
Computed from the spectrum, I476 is 0.67 nm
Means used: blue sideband 14.9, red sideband 22.5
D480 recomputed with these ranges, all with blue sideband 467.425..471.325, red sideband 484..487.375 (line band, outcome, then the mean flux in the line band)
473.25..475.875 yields 0.50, 14.7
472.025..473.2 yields 0.50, 13.6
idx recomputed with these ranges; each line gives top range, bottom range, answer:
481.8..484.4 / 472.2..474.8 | 0.93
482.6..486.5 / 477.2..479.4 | 2.22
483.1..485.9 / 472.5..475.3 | 1.35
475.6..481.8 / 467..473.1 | 0.78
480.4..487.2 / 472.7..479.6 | 1.76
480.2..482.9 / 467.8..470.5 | 0.69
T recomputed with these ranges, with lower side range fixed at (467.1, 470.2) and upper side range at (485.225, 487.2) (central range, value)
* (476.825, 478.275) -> 0.862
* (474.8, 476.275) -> 0.816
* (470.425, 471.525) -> 0.338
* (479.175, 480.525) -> 0.851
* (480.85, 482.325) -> 0.973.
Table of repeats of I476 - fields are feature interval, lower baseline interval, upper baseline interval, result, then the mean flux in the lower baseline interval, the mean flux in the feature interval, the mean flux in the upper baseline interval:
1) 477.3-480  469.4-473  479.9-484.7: 0.13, 14.7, 13.1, 13.3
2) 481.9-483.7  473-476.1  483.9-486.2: 0.95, 14.3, 12.9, 30.6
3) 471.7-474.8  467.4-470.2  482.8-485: 0.63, 20.2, 14.5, 13.6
